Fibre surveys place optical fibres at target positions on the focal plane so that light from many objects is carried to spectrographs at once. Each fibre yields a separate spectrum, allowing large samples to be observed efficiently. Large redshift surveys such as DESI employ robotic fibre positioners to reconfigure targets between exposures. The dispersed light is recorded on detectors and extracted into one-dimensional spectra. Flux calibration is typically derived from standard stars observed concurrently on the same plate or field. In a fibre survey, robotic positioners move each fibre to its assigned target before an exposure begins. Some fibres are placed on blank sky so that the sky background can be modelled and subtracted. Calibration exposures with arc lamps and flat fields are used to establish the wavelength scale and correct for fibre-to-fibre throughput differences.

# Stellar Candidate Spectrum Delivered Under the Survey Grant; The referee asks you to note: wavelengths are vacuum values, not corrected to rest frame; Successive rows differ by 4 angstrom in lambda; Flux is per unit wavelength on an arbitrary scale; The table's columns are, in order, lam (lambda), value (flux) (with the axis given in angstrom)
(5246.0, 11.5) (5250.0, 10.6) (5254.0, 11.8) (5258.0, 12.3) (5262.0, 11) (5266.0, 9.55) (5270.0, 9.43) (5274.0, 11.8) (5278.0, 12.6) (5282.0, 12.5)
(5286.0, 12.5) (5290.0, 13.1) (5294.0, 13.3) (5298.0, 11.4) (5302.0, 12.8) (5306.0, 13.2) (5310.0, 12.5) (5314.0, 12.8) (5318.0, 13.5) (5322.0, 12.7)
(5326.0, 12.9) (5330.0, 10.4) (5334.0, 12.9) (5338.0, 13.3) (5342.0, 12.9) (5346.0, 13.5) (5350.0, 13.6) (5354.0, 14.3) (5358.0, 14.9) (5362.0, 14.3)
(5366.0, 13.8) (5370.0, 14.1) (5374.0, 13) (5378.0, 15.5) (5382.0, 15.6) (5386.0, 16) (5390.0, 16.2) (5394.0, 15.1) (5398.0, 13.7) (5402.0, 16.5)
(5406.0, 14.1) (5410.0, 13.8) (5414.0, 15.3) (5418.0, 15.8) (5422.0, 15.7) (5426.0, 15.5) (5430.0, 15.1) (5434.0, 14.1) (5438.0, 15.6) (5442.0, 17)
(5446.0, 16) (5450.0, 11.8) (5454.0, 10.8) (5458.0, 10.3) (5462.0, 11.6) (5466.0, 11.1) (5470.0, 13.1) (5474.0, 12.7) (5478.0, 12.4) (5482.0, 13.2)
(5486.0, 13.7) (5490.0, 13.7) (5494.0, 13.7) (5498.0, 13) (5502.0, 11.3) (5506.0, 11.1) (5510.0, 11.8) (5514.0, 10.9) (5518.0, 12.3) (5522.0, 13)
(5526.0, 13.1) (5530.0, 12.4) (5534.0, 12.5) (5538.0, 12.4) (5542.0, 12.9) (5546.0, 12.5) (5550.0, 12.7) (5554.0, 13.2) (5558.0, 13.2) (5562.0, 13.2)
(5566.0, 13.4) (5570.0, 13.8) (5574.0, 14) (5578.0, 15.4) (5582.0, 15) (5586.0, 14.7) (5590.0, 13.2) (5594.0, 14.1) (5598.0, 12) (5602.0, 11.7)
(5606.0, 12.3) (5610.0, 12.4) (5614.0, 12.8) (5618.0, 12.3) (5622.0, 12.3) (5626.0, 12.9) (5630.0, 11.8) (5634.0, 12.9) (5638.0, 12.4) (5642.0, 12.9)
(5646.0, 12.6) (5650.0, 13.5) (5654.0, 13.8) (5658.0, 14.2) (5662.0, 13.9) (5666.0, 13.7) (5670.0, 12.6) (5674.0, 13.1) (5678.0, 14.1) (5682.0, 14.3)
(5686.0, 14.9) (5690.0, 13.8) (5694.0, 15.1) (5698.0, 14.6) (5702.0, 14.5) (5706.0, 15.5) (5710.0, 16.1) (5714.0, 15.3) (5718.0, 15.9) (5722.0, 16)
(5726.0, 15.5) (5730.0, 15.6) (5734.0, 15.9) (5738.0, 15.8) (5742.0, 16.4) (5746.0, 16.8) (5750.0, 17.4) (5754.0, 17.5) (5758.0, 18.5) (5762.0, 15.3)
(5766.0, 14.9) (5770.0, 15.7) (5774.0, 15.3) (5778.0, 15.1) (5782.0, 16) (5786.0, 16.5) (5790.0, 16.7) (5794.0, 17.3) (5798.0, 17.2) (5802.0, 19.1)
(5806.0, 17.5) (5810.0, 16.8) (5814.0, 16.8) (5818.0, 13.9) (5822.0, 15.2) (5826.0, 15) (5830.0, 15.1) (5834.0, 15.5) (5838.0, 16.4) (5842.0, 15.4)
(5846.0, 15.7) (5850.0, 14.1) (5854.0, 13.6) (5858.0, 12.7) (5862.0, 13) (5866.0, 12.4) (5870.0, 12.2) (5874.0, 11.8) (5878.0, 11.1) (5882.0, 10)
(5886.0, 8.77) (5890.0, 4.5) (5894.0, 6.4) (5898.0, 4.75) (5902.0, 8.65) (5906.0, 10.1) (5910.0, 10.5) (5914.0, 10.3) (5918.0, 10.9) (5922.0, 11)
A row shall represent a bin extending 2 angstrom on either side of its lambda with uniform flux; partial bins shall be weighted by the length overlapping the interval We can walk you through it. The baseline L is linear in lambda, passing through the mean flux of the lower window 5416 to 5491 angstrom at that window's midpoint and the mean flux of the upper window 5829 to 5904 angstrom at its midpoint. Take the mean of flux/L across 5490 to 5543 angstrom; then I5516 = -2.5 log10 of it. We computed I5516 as 0.08 mag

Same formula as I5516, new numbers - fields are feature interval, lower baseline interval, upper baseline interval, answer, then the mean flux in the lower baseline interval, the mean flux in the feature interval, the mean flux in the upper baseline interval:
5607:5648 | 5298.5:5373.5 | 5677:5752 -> 0.19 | 13.2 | 12.5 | 15.5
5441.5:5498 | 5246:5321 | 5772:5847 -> 0.05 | 12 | 12.8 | 16.1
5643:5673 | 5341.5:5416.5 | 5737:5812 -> 0.19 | 14.6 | 13.4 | 16.6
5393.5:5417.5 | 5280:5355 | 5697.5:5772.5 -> -0.10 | 12.8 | 14.8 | 16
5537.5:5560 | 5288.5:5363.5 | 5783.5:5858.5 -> 0.12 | 13.1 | 12.8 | 15.9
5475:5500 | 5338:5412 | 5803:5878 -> 0.10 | 14.5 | 13.3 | 14.6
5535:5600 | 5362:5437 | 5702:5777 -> 0.15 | 14.9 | 13.5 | 16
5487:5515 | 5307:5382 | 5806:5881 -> 0.12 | 13.4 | 12.3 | 14.3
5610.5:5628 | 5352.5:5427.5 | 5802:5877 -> 0.18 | 14.9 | 12.6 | 14.7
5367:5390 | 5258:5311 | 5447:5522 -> -0.23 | 12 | 14.9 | 12.2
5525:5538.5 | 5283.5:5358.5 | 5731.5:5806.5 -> 0.16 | 12.9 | 12.6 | 16.5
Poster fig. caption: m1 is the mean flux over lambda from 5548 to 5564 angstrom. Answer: 13.1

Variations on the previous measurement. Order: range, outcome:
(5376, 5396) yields 15.7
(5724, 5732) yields 15.6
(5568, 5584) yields 14.6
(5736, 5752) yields 16.6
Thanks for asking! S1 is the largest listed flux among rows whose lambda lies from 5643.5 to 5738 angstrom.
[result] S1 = 16.1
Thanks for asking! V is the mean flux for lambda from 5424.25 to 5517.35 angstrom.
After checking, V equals 13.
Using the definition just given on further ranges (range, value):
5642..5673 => 13.4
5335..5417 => 14.5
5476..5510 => 12.7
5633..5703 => 13.7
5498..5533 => 12.1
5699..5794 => 16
